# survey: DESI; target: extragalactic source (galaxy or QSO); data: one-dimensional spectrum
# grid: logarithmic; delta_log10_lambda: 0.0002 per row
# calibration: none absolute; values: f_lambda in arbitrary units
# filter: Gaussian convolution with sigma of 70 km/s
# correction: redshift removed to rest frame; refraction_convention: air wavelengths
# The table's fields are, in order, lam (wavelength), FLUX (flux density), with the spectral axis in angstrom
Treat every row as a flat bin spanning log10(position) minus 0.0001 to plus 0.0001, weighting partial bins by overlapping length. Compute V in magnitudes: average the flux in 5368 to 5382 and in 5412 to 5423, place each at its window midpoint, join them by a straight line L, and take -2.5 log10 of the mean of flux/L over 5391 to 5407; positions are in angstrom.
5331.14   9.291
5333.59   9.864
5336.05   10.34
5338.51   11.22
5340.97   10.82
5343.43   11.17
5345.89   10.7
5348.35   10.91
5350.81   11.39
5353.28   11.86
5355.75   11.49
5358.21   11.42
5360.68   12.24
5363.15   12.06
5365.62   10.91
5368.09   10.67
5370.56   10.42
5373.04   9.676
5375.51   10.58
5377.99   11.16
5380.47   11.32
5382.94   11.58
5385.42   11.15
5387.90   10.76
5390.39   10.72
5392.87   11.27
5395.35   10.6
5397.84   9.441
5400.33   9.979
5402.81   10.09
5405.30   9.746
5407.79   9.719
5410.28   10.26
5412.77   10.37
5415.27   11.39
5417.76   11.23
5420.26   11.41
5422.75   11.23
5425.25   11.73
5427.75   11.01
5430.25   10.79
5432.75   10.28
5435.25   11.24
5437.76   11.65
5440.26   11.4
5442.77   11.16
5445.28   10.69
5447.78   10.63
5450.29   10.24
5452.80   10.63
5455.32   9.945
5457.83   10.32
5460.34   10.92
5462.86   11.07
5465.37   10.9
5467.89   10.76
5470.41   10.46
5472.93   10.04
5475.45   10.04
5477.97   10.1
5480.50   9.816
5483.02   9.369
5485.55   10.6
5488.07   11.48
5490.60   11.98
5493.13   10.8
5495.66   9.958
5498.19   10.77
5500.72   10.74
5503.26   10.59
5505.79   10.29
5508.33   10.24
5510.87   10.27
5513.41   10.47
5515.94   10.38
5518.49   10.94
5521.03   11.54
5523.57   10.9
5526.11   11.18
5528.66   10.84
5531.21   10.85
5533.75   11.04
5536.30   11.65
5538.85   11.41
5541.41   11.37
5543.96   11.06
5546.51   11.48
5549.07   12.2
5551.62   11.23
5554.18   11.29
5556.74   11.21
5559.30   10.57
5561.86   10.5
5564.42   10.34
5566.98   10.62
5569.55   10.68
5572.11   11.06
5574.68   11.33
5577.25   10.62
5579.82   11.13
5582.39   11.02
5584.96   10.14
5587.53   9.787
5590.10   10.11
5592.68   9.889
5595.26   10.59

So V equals 0.076 mag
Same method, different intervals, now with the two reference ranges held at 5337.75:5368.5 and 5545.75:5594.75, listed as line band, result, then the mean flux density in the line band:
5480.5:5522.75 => 0.033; 10.6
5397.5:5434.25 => 0.055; 10.6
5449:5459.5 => 0.077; 10.3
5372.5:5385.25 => 0.029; 11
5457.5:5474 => 0.038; 10.7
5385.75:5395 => 0.031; 10.9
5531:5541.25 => -0.041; 11.3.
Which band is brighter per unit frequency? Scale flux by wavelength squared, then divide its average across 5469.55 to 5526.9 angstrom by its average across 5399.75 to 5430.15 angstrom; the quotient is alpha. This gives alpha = 1.0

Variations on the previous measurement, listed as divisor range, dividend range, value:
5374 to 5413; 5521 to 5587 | 1.11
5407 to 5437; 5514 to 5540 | 1.05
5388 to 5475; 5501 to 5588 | 1.06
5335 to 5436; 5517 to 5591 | 1.07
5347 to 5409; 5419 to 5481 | 1.02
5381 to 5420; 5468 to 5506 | 1.02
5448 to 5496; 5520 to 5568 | 1.09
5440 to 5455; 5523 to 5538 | 1.07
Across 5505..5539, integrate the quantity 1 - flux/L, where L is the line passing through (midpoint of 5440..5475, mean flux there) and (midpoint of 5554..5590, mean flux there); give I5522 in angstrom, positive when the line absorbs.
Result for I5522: -0.6 angstrom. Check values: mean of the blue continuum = 10.6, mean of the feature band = 10.8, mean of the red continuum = 10.7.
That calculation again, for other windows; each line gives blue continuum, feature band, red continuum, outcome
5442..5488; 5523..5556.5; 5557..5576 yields -1.89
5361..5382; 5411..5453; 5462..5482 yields -1.63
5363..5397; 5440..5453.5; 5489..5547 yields 0.16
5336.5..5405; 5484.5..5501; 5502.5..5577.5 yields 0.03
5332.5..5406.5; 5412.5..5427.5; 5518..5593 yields -0.54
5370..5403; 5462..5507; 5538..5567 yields 1.60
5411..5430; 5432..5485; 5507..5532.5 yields 2.14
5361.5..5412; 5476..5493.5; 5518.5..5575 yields 0.57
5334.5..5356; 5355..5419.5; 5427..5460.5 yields 0.95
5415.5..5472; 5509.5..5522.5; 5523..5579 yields 0.35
